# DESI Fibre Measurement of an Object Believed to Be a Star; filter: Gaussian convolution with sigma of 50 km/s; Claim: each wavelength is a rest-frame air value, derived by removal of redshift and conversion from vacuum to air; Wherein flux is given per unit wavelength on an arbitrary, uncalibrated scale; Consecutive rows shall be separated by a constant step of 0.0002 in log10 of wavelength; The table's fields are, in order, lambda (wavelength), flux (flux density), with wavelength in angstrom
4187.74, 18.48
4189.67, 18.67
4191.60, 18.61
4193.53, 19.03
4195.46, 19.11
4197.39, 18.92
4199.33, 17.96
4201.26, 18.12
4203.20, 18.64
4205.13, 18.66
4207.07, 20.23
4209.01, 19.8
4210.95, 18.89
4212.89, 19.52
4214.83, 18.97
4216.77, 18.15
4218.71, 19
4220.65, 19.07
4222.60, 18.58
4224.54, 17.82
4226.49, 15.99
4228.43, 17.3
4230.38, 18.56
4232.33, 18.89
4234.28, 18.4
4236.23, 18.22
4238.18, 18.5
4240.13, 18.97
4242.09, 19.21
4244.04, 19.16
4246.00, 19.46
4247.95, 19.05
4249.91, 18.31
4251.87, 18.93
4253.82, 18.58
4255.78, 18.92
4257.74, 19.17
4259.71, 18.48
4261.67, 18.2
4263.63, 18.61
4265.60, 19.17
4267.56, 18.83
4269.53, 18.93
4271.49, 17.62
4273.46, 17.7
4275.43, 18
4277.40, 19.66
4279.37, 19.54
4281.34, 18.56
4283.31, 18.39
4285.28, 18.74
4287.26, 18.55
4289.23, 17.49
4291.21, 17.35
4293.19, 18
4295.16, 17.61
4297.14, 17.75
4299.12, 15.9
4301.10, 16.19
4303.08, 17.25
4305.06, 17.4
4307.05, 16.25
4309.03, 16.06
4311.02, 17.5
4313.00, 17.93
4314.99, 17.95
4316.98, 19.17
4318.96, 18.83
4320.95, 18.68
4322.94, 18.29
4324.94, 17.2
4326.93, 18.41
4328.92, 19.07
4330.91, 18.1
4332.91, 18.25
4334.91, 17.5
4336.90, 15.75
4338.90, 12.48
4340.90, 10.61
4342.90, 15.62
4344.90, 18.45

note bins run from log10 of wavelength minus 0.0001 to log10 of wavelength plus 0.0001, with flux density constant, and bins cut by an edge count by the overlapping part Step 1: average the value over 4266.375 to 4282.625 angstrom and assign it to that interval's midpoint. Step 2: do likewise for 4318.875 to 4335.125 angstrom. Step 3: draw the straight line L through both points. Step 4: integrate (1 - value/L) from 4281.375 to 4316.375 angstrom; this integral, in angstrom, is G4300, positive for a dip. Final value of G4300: 1.8 angstrom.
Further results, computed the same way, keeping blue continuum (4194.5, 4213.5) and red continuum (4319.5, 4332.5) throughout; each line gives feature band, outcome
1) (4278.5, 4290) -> 0.0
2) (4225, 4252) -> 0.4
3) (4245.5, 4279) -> -0.1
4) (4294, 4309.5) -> 1.3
